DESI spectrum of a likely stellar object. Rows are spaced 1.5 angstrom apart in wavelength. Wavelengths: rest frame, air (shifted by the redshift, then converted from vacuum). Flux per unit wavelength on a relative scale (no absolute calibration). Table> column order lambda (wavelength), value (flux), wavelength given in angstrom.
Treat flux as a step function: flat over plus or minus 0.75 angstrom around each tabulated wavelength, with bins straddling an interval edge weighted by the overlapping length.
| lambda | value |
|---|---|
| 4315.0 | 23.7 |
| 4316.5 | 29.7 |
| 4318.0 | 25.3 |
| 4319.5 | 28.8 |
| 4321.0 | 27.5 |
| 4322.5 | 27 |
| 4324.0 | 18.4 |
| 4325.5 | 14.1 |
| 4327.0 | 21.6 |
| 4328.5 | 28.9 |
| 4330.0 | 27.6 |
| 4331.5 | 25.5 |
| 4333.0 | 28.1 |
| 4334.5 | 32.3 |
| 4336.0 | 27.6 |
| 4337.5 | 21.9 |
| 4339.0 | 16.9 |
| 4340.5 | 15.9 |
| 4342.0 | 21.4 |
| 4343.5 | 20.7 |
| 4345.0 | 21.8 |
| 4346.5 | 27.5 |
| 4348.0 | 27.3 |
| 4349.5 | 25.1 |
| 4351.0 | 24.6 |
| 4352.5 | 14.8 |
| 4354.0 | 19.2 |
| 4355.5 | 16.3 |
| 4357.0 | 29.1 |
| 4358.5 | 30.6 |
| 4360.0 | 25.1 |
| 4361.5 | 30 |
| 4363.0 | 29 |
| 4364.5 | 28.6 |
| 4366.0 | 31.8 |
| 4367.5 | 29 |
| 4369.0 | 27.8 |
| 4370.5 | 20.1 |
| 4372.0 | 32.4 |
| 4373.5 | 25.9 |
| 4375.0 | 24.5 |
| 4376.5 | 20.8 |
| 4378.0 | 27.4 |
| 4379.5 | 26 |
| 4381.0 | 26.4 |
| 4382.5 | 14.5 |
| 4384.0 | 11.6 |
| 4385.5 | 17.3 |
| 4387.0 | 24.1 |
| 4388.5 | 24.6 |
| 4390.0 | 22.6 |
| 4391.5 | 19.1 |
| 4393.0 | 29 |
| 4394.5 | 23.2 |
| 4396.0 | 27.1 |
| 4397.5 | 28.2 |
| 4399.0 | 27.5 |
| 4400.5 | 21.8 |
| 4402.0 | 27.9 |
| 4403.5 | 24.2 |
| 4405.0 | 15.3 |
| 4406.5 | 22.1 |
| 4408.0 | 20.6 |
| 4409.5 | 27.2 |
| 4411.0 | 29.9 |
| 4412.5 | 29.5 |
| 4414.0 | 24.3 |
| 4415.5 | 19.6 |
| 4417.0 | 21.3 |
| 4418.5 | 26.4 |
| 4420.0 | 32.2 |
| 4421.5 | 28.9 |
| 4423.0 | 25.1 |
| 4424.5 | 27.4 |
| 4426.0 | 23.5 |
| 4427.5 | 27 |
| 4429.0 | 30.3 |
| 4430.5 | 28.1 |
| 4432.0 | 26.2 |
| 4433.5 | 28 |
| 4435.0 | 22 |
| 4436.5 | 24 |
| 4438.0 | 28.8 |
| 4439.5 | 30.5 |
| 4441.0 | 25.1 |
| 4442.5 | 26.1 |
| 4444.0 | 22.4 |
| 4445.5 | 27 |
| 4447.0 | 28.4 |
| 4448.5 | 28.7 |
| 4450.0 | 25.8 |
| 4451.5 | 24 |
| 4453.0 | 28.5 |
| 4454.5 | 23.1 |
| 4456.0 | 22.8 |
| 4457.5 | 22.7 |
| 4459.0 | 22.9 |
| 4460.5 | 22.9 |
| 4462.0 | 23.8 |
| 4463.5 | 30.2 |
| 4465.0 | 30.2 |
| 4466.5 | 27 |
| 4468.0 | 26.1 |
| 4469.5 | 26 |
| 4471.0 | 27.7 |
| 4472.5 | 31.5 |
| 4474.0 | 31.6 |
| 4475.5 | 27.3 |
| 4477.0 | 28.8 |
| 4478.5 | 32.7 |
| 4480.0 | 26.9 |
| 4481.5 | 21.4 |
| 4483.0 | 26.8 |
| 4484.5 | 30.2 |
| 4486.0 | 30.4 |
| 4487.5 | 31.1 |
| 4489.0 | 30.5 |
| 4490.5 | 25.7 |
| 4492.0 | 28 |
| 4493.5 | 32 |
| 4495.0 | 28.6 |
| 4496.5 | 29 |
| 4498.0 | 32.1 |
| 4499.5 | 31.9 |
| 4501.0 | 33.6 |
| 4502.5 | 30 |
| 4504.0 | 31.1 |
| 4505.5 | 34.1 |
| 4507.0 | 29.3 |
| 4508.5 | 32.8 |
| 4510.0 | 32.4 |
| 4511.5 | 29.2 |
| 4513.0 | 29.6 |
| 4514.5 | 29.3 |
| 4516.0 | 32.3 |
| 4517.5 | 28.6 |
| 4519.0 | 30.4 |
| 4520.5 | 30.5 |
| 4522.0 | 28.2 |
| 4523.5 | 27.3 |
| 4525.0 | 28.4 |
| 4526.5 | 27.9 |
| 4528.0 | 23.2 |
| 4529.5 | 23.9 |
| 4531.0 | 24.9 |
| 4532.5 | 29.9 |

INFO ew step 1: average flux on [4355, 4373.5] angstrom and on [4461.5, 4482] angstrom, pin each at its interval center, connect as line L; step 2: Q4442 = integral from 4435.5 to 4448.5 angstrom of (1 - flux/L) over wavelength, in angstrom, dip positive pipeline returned 0.6 angstrom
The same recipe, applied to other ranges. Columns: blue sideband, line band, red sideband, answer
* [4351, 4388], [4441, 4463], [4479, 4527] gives 2.1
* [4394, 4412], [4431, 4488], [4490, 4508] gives 2.7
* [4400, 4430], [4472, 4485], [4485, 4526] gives 0.1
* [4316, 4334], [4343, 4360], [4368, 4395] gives 0.6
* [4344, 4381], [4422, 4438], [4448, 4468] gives -0.5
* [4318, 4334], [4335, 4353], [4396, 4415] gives 1.8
